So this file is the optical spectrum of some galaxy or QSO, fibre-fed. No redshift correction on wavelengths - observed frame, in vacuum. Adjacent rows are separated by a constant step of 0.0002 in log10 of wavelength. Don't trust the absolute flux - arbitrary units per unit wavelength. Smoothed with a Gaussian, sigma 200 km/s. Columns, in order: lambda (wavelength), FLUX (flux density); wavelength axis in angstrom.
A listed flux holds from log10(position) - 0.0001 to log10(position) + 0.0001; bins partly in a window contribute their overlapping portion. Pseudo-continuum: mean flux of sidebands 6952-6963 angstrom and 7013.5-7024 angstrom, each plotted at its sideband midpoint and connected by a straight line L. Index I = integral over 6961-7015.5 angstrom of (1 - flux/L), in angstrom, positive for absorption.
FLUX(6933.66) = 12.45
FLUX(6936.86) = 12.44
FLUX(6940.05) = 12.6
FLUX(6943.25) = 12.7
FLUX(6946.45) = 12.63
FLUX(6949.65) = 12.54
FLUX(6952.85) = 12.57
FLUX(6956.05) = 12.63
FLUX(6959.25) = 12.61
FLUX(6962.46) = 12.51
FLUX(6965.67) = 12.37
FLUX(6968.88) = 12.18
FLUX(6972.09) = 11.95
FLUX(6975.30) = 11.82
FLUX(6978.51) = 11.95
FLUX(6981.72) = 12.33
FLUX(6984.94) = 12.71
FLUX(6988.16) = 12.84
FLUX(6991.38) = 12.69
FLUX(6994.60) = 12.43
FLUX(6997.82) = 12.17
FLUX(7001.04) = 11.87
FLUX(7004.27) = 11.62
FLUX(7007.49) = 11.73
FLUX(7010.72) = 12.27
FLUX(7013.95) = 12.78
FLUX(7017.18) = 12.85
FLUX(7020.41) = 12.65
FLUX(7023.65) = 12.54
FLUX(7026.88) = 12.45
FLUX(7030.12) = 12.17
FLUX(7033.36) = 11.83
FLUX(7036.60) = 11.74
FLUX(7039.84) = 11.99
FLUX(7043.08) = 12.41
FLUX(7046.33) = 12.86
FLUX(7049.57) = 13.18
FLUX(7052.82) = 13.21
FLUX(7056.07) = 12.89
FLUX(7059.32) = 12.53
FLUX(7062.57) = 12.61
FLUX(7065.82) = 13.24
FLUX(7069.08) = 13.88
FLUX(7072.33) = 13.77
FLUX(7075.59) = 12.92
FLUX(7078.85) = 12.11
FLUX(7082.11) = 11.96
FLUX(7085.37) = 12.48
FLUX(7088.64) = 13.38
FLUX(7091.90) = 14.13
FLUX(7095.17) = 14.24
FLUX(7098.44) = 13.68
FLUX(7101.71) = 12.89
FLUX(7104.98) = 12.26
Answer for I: 1.7 angstrom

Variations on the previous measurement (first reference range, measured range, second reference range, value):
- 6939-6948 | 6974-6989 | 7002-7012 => -0.2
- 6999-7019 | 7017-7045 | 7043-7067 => 0.6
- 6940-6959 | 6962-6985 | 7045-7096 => 0.9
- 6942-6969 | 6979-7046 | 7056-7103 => 2.6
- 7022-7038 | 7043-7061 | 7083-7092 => -0.5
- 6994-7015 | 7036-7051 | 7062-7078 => 0.4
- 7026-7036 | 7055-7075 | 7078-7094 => -0.9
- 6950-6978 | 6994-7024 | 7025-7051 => 0.1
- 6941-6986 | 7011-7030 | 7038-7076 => 0.2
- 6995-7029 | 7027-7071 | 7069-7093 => 0.1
